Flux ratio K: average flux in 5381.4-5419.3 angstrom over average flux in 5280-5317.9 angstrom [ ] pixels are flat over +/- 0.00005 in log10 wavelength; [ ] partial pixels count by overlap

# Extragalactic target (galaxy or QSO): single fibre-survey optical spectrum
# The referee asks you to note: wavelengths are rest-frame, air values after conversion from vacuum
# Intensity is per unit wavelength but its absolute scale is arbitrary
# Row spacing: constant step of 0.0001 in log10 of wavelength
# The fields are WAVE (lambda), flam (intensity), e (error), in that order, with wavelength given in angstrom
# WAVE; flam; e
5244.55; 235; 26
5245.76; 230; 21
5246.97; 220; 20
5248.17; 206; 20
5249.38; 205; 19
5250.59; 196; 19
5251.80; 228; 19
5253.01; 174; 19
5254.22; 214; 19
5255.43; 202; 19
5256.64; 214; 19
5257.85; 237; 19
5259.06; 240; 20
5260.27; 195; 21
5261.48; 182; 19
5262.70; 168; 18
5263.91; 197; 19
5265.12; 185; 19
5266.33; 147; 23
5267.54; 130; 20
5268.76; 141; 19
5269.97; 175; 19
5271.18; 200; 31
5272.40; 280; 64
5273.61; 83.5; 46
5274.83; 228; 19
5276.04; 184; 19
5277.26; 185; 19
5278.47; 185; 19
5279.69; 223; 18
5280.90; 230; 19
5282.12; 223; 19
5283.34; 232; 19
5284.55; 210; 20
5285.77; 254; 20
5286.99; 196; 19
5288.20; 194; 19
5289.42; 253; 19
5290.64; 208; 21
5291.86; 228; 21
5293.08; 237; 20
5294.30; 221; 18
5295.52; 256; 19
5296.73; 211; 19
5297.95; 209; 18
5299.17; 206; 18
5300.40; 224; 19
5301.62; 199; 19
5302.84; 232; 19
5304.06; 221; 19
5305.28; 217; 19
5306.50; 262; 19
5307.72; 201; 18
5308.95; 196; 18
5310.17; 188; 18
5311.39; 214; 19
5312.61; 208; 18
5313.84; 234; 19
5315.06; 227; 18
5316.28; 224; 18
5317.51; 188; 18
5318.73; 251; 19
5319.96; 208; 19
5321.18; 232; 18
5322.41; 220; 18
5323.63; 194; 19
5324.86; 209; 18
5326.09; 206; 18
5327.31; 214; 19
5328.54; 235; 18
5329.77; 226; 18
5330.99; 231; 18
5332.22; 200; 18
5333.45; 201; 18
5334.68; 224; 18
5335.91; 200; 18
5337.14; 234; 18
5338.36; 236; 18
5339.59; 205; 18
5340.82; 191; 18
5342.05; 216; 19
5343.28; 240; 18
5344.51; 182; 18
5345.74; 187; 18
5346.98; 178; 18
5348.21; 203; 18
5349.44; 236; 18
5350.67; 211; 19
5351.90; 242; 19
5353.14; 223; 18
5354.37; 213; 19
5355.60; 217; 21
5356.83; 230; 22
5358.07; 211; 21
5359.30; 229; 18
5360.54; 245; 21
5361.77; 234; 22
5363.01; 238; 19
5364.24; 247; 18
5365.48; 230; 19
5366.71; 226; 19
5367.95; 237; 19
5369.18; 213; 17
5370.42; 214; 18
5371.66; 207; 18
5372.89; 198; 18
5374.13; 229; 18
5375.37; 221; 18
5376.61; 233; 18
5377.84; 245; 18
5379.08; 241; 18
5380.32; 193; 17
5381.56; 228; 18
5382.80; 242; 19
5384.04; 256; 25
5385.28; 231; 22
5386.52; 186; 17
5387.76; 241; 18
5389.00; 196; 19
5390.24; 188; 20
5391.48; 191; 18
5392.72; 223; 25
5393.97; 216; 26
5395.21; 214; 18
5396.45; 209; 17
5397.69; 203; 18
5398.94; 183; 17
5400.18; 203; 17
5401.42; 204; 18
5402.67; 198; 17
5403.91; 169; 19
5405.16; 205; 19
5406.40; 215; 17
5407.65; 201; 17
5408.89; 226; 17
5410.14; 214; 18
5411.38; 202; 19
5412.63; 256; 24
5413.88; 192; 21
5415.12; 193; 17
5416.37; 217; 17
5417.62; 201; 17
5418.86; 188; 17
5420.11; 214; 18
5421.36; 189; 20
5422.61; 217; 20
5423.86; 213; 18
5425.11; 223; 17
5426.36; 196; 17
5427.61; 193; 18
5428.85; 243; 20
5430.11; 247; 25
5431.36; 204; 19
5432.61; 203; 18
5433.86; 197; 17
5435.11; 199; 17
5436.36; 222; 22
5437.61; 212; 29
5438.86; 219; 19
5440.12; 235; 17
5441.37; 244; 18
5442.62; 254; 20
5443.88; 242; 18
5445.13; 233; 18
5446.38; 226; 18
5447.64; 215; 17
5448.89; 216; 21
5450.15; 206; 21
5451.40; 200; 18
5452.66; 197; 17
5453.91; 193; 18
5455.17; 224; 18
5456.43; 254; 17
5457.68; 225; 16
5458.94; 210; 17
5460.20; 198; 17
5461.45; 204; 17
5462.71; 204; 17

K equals 1.0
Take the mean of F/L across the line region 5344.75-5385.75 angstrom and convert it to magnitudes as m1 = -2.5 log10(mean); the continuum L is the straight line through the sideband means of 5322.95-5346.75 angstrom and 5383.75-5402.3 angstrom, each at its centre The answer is -0.067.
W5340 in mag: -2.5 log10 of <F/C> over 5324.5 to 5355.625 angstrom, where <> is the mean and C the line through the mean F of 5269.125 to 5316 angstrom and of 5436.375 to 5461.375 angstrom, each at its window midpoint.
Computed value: 0.01 mag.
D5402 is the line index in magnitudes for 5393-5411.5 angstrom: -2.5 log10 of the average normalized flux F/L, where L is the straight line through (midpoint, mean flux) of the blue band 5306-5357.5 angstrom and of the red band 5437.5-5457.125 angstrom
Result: 0.08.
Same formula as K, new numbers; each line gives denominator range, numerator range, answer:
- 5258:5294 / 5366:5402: 1.08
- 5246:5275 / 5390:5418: 1.06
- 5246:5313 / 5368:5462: 1.04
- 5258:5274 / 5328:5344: 1.20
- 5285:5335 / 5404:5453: 0.98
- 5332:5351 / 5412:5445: 1.03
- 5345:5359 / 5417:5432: 0.99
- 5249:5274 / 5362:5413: 1.13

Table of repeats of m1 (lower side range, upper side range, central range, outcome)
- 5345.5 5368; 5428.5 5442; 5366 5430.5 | 0.042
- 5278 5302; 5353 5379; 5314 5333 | 0.024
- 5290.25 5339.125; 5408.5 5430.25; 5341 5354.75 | 0.025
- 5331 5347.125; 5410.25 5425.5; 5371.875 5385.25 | -0.096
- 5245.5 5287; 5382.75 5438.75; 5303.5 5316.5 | -0.076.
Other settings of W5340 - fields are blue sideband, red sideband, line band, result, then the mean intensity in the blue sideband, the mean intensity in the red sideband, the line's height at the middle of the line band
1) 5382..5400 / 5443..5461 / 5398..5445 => 0.02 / 213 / 217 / 215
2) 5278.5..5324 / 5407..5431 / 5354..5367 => -0.07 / 219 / 212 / 216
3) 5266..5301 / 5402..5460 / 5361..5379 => -0.08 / 206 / 214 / 210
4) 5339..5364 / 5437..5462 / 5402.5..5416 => 0.06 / 217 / 220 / 219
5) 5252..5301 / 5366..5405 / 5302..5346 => -0.04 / 204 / 214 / 209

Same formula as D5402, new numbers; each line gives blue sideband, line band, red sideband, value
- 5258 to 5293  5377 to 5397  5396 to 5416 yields -0.08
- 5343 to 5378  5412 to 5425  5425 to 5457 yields 0.06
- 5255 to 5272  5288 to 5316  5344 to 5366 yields -0.10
